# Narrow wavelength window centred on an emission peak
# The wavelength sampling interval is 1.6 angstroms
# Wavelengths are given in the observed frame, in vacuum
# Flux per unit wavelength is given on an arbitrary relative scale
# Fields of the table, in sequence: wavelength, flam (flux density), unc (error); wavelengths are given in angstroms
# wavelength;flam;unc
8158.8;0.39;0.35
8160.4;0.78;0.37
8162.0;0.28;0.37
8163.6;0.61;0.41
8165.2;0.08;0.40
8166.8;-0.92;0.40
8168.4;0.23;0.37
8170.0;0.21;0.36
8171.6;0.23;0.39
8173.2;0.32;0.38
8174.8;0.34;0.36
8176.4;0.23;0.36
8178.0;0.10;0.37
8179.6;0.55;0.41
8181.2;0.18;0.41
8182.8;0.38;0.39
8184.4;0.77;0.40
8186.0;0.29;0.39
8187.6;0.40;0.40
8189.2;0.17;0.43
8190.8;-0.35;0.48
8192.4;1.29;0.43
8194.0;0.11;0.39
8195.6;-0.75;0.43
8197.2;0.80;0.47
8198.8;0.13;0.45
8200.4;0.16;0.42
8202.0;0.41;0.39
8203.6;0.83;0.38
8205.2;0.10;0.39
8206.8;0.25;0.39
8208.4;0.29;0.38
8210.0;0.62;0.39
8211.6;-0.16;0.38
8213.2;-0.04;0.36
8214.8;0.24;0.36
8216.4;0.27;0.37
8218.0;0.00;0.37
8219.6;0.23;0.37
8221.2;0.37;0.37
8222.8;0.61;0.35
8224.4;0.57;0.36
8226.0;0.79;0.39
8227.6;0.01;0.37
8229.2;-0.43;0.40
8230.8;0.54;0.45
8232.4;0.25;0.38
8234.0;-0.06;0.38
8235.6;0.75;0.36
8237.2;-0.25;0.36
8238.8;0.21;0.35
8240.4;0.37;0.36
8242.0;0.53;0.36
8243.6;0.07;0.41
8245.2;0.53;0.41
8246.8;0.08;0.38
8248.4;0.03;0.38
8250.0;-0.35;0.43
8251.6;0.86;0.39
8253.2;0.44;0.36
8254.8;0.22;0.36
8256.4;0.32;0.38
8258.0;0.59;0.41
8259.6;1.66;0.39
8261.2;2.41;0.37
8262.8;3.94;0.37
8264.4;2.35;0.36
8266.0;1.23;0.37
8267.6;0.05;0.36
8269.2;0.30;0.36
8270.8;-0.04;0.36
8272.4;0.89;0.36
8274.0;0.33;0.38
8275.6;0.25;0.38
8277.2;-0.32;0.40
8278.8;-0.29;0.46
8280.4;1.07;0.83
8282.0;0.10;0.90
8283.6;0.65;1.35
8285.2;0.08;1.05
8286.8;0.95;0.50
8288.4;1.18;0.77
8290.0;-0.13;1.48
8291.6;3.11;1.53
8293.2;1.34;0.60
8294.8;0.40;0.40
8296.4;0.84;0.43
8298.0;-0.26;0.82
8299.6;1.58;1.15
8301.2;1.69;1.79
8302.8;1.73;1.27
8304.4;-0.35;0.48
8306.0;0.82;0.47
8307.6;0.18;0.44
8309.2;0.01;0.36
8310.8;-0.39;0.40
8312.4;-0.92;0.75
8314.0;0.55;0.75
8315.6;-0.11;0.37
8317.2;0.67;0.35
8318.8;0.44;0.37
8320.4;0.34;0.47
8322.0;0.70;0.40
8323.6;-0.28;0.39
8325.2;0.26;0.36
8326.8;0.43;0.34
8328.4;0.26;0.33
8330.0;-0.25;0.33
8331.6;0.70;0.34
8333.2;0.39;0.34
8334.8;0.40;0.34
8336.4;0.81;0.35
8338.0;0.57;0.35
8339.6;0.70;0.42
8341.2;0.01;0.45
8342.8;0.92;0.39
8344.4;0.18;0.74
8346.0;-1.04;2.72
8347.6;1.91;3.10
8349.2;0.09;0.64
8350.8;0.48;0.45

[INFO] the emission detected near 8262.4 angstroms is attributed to H-gamma 4340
